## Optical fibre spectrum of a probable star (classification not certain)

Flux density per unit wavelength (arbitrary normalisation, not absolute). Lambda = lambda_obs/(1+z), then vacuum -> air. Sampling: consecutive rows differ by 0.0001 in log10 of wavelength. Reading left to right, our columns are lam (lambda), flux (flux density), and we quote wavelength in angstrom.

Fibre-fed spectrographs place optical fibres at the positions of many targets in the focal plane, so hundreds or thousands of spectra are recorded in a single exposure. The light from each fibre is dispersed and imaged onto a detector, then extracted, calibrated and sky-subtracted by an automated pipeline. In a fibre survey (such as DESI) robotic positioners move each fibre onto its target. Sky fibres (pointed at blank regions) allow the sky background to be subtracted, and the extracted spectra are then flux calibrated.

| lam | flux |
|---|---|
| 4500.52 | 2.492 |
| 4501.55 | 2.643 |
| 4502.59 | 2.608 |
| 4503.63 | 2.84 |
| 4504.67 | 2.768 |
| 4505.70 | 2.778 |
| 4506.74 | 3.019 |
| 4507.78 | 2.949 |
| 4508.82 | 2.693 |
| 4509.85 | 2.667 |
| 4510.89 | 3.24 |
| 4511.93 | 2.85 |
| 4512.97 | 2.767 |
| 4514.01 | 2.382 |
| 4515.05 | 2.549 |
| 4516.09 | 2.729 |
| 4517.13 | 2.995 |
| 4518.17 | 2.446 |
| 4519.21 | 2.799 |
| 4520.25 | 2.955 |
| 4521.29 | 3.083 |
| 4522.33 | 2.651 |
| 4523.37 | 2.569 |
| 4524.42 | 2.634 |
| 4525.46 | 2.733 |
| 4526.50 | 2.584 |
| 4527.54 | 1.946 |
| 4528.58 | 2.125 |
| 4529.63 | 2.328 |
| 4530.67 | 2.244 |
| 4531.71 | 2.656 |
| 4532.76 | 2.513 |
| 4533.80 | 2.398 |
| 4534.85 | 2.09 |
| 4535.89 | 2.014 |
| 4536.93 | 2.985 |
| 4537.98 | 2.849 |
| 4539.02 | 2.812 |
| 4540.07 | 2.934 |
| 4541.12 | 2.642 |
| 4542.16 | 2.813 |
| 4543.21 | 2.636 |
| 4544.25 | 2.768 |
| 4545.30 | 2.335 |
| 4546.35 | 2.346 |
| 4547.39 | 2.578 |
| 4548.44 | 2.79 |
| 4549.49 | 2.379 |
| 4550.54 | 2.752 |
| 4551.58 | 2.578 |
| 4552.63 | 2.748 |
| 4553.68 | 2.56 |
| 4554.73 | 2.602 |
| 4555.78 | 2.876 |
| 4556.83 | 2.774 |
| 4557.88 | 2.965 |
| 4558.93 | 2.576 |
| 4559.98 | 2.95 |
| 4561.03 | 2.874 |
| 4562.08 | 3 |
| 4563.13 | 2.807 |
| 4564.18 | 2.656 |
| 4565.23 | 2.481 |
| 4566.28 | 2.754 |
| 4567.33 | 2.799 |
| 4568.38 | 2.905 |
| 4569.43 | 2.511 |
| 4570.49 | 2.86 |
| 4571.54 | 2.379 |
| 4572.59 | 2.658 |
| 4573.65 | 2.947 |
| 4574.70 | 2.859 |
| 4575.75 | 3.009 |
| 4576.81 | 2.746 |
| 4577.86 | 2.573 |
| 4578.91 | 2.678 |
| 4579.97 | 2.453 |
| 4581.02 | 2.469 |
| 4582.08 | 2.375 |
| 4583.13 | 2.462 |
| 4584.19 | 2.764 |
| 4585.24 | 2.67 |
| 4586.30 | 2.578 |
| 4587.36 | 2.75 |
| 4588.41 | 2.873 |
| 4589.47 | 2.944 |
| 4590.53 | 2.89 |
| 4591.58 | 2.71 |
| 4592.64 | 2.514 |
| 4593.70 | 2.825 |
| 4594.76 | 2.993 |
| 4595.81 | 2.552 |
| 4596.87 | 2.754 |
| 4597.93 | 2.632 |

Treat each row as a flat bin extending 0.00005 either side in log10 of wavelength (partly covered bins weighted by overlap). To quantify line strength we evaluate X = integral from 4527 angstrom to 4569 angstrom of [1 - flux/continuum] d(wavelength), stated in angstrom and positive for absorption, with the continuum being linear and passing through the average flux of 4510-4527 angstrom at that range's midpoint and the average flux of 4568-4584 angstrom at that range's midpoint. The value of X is 1.2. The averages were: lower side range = 2.75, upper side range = 2.66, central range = 2.62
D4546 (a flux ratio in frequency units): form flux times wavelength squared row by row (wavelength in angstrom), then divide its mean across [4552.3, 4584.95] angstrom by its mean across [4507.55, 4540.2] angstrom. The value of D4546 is 1.05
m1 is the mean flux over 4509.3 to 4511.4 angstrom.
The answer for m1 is 2.96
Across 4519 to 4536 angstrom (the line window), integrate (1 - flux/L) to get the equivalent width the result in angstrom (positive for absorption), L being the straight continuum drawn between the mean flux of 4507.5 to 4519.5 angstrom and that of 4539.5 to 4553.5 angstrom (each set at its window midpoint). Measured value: 1.3 angstrom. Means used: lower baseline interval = 2.75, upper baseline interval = 2.64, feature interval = 2.5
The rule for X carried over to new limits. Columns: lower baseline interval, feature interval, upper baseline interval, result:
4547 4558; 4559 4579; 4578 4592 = -0.7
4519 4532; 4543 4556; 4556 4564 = 0.7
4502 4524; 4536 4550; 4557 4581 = 0.5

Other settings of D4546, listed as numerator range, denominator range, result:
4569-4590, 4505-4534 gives 1.04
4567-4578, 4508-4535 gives 1.08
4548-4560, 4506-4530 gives 1.02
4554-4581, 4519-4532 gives 1.09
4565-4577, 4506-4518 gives 1.01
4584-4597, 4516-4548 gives 1.09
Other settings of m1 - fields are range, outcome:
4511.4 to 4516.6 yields 2.65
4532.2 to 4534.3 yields 2.46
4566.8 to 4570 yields 2.74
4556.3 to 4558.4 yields 2.87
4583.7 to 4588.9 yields 2.73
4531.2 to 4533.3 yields 2.58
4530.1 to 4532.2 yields 2.45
